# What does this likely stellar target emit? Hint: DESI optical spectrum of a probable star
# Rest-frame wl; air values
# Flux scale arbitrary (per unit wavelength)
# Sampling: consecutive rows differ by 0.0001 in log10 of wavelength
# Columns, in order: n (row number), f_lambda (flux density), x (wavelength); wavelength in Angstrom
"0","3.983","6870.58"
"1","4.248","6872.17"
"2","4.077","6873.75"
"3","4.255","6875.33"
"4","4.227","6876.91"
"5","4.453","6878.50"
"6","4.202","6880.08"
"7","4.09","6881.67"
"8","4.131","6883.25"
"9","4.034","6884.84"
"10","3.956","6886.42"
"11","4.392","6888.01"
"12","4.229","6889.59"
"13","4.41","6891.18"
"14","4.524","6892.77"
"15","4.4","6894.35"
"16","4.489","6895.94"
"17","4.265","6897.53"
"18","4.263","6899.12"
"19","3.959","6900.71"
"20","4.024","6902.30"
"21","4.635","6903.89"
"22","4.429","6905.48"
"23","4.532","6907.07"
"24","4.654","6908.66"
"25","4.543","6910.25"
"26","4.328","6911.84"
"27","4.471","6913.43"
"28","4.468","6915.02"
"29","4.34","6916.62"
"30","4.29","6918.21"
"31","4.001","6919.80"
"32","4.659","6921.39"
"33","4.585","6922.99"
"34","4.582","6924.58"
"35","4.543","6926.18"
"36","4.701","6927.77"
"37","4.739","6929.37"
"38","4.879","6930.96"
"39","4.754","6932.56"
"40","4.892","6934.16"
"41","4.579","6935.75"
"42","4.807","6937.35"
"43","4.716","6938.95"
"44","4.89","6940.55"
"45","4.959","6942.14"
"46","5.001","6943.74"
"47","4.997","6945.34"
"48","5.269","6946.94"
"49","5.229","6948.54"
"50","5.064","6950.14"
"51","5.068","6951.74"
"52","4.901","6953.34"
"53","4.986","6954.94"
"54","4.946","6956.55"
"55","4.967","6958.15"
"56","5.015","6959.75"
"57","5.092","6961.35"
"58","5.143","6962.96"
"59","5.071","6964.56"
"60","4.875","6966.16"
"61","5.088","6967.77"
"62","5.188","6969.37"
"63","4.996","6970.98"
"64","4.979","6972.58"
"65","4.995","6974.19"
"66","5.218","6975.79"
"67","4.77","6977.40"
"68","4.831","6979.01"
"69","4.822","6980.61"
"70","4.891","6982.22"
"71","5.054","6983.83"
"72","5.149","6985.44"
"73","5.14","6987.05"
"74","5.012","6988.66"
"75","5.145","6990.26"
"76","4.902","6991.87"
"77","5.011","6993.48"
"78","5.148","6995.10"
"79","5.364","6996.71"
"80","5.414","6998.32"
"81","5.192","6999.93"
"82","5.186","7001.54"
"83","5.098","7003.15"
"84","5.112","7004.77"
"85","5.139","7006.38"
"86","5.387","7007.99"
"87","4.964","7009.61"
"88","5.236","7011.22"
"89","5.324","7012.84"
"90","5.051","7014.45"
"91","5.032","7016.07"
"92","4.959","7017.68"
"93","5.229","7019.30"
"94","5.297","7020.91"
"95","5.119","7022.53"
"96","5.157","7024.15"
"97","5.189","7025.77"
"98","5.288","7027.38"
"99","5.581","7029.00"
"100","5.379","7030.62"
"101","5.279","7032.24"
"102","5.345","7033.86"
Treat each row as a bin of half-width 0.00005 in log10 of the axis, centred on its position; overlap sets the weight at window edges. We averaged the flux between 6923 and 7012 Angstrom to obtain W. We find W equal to 5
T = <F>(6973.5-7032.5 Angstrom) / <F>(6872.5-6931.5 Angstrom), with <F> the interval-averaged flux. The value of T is 1.2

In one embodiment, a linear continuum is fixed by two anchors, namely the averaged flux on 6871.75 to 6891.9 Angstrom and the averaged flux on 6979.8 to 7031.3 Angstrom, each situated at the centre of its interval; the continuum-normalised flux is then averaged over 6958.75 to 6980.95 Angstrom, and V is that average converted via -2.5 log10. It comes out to -0.03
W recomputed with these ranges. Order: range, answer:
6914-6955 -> 4.76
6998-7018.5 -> 5.16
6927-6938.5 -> 4.76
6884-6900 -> 4.29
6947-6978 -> 5.04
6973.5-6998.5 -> 5.05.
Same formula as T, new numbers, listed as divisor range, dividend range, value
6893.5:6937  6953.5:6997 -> 1.12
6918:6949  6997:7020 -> 1.09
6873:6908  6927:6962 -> 1.15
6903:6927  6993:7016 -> 1.16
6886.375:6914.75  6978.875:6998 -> 1.16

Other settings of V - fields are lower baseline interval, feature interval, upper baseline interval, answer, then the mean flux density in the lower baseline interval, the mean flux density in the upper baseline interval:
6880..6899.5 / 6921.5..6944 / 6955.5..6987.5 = -0.02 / 4.26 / 5.01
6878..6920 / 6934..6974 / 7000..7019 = -0.06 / 4.32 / 5.14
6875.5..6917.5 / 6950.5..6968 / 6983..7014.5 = -0.04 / 4.32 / 5.15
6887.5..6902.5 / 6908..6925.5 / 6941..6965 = 0.03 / 4.3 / 5.05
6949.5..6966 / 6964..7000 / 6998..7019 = 0.01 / 5.02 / 5.16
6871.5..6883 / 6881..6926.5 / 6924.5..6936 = 0.03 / 4.22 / 4.72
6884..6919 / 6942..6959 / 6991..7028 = -0.07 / 4.35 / 5.16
